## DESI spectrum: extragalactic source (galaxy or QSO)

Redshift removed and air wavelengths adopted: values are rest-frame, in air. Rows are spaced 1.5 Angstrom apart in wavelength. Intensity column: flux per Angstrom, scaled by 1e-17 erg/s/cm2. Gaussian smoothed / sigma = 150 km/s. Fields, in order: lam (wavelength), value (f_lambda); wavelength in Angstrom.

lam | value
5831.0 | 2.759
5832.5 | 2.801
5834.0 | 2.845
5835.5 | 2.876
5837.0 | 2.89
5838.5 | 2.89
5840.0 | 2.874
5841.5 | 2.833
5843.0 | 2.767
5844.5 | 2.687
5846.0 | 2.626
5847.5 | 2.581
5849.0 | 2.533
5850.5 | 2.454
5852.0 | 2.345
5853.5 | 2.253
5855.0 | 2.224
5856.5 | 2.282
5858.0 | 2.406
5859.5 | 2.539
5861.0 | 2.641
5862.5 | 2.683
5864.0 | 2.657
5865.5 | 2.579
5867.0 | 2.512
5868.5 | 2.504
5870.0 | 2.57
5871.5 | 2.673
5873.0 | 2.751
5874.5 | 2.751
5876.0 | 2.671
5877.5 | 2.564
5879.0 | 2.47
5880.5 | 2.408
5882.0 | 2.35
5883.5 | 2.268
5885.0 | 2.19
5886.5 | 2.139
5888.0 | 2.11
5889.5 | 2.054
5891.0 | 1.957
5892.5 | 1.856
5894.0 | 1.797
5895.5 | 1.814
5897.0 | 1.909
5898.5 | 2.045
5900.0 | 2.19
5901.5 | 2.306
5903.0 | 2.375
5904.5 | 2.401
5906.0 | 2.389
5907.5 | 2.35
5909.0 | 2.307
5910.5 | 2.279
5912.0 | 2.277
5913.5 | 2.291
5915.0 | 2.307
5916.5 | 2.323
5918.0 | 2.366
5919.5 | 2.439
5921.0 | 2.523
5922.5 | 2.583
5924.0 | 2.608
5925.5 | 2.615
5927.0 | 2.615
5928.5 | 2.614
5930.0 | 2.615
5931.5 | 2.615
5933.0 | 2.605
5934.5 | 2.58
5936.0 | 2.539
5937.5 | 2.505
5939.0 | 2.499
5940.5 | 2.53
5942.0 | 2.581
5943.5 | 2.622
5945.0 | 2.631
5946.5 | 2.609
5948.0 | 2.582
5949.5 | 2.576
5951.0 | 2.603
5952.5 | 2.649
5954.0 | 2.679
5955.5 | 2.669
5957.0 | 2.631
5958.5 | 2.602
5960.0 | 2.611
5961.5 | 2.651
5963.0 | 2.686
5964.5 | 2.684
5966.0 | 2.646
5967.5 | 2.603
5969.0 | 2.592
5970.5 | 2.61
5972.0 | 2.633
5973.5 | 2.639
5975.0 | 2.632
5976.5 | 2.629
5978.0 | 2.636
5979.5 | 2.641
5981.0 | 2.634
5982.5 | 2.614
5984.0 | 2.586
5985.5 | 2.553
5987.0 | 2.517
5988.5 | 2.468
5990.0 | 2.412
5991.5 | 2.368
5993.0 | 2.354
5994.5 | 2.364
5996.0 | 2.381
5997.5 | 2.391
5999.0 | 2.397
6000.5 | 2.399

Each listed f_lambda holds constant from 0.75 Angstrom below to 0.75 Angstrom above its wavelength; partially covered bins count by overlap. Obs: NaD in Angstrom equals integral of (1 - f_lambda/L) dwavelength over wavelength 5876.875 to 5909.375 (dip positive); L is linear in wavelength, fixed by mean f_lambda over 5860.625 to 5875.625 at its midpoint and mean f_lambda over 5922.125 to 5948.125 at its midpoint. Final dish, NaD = 5.3 Angstrom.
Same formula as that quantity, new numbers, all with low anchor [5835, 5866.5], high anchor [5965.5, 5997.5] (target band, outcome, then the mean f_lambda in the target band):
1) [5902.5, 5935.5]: 1.4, 2.46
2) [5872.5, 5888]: 0.9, 2.43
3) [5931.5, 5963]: -0.5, 2.6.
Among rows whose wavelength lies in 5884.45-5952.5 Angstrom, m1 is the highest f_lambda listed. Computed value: 2.649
